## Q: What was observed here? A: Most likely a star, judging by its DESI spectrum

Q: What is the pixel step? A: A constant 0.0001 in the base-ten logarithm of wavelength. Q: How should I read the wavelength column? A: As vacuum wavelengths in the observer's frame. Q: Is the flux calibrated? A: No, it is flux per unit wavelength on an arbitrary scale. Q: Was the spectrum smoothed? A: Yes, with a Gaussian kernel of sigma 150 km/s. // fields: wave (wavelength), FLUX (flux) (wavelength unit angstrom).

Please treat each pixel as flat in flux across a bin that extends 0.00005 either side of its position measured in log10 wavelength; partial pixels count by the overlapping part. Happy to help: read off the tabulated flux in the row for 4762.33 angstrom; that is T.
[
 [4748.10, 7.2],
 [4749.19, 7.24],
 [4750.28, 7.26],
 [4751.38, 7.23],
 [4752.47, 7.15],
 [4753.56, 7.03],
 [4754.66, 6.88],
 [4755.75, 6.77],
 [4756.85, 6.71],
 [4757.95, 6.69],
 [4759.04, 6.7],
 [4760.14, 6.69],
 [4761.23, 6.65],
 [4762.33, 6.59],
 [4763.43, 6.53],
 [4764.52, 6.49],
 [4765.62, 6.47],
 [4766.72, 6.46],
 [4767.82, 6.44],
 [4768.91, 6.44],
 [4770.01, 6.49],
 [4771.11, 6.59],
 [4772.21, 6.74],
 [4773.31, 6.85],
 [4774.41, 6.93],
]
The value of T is 6.59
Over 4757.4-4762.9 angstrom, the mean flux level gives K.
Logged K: 6.66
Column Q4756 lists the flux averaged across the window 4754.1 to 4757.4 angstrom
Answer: 6.77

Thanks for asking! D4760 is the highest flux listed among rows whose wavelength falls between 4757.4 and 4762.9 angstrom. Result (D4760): 6.7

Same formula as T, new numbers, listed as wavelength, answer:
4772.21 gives 6.74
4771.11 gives 6.59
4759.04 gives 6.7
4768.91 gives 6.44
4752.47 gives 7.15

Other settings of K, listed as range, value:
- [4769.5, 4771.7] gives 6.54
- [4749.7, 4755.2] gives 7.11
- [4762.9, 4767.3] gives 6.49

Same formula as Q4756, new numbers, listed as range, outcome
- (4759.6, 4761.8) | 6.68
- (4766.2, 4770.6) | 6.46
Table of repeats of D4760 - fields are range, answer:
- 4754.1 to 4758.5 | 6.88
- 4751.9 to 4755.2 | 7.15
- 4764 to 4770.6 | 6.49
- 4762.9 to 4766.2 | 6.53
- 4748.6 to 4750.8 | 7.26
